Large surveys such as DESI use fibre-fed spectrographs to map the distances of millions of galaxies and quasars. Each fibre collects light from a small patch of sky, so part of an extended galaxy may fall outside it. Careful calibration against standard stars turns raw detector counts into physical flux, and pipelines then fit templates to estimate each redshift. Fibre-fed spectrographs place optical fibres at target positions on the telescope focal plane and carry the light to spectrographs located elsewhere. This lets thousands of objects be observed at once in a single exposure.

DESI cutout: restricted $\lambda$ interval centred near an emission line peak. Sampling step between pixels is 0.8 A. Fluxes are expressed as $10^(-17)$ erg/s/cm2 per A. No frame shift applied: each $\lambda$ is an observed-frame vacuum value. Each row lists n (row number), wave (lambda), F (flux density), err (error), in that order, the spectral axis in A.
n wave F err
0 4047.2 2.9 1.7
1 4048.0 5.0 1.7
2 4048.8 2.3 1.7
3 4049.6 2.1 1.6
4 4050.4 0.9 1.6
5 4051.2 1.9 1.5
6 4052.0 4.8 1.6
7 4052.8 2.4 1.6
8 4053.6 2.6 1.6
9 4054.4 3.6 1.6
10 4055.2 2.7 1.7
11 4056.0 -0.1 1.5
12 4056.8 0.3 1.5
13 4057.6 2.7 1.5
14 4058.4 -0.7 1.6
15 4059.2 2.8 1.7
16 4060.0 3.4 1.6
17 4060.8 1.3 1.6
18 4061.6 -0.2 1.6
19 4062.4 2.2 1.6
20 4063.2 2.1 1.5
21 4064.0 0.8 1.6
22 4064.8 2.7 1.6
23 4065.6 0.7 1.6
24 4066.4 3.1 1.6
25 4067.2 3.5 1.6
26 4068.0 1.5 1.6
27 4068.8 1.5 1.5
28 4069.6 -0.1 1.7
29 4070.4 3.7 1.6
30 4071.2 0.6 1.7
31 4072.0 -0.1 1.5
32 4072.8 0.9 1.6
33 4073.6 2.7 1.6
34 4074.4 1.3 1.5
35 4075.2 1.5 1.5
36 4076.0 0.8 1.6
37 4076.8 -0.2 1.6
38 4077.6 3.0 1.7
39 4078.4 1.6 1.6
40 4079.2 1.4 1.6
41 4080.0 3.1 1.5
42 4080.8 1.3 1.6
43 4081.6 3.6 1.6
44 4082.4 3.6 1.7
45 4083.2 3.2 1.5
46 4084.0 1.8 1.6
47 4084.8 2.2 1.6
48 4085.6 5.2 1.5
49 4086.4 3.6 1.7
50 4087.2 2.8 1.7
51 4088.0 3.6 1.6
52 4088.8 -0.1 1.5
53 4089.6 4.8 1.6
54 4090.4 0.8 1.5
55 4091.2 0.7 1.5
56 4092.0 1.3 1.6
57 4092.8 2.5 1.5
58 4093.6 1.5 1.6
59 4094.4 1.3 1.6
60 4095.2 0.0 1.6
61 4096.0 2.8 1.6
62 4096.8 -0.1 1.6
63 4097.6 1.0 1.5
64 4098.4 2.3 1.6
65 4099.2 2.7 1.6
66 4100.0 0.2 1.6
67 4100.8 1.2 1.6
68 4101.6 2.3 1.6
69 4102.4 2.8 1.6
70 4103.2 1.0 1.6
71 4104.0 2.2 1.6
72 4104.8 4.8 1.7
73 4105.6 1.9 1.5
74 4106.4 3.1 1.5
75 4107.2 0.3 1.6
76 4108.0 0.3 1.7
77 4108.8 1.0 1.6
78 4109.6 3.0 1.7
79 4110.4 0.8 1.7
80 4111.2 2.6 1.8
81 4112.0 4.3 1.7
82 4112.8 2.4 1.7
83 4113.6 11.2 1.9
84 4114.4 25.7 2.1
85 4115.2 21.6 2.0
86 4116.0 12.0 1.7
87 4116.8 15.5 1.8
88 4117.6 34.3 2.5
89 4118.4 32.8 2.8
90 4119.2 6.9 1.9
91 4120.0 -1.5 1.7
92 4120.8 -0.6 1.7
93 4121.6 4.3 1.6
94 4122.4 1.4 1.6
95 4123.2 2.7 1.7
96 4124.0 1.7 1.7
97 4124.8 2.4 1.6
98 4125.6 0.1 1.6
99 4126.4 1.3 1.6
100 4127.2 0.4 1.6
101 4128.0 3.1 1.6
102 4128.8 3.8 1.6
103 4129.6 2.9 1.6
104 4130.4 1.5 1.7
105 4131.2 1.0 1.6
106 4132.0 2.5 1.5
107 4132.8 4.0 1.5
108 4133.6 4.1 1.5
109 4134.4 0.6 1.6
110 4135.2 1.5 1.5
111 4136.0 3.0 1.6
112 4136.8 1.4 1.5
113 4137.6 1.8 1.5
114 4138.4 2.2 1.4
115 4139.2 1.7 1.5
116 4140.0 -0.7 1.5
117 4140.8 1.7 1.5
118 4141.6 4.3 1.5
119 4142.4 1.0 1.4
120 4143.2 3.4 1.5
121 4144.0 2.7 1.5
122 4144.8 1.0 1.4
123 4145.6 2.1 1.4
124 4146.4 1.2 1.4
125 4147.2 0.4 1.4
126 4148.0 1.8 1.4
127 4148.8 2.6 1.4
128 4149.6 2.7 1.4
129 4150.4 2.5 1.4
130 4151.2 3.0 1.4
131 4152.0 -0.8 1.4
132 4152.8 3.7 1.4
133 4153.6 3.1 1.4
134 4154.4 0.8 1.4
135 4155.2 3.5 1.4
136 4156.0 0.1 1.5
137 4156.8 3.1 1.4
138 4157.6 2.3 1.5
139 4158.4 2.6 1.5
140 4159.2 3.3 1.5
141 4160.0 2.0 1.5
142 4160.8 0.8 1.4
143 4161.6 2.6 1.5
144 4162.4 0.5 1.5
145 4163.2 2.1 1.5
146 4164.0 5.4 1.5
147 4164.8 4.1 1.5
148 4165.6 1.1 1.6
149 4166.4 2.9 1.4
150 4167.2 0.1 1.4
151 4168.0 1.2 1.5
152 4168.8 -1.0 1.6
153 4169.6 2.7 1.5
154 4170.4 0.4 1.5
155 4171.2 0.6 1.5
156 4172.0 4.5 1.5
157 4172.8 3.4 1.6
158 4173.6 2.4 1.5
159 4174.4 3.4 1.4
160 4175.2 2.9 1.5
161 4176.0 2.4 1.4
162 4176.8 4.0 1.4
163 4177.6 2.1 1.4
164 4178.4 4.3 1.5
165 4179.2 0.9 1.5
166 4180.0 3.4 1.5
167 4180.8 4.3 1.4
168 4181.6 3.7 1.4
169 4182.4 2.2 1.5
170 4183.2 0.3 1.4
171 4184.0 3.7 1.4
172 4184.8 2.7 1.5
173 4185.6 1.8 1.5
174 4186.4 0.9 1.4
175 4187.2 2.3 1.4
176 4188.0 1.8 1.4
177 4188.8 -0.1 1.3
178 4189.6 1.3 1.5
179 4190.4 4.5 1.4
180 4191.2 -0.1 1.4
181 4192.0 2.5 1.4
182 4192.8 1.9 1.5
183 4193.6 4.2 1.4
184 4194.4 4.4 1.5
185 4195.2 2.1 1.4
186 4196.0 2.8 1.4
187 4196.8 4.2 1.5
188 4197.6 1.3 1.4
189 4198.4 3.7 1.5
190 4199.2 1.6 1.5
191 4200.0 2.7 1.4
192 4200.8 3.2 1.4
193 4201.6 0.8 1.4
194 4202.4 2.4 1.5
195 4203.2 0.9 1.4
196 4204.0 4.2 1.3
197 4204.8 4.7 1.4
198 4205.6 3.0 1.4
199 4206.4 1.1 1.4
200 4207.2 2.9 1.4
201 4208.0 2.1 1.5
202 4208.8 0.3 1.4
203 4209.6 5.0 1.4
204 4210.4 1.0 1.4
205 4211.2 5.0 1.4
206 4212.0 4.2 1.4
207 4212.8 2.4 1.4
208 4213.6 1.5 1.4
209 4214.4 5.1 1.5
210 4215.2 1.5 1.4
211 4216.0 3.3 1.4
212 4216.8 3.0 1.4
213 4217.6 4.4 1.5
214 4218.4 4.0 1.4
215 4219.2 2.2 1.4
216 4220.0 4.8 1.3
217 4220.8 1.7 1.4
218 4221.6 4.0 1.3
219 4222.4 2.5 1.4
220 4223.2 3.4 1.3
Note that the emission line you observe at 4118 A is [O II]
